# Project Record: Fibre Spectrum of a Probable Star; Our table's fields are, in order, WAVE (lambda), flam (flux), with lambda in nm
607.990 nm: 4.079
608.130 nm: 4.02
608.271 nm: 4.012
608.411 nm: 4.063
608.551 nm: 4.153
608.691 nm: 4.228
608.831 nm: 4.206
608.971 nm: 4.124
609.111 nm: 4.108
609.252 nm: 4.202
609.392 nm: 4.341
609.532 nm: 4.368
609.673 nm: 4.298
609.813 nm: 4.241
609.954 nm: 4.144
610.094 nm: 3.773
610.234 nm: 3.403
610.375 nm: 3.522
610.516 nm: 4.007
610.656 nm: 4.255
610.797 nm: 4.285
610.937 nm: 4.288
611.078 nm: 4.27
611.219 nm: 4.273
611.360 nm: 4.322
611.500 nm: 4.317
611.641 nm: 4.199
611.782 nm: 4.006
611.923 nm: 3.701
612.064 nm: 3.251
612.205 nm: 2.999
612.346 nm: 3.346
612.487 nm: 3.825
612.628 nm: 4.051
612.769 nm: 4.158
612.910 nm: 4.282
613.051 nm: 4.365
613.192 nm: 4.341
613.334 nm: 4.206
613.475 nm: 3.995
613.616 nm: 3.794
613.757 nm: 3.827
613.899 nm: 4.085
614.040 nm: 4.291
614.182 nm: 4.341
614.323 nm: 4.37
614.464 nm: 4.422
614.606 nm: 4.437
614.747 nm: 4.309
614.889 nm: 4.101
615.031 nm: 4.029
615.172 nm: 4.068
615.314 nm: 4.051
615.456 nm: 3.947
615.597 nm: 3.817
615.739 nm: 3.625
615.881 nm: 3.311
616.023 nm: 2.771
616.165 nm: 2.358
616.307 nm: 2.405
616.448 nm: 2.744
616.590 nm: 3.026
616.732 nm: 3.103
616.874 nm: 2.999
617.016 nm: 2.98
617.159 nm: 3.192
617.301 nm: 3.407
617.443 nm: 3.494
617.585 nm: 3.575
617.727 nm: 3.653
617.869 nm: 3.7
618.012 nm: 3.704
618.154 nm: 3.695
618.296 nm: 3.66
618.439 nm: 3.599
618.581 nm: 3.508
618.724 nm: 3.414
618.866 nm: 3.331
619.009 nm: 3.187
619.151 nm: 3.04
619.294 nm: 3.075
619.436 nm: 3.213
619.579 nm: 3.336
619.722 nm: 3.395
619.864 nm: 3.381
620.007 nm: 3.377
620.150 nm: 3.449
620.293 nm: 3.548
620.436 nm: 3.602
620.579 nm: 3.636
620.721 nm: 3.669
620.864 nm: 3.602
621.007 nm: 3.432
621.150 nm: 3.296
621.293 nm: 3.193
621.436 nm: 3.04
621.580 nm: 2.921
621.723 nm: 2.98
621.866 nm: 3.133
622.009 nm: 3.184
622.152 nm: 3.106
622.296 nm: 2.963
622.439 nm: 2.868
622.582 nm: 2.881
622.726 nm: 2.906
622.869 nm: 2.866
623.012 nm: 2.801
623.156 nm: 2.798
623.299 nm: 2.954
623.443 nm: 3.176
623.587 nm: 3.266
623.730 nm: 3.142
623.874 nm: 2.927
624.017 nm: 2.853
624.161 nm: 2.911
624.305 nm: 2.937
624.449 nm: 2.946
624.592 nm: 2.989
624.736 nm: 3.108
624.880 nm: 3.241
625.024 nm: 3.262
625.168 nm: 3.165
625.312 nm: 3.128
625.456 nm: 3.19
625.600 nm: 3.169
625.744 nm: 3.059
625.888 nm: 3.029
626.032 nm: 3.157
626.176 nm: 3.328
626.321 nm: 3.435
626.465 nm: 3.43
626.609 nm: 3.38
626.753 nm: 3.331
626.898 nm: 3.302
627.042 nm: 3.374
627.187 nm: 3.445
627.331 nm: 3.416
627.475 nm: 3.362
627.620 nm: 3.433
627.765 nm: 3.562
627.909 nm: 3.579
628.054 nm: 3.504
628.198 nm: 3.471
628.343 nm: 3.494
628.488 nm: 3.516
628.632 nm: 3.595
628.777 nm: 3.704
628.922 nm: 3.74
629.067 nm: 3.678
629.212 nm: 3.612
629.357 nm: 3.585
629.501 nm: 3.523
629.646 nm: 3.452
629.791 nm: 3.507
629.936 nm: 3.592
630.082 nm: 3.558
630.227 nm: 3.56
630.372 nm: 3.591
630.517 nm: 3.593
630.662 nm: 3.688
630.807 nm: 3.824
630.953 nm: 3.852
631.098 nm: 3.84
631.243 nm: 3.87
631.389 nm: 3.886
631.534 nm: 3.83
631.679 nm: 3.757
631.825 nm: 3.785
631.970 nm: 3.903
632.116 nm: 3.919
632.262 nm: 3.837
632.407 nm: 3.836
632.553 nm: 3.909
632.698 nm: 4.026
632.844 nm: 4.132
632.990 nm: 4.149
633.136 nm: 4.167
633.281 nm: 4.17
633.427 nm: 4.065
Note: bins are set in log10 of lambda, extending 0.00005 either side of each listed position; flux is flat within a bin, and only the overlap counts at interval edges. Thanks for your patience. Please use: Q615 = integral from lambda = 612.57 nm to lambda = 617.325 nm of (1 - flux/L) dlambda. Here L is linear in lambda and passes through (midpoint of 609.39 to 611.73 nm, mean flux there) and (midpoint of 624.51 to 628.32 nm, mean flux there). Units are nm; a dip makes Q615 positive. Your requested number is 0.20 nm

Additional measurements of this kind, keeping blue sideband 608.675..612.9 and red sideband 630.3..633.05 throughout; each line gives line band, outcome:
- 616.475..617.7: 0.23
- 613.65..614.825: -0.07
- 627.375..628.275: 0.09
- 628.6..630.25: 0.12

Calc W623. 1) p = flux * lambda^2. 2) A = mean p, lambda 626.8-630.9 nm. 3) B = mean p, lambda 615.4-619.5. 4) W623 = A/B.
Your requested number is 1.1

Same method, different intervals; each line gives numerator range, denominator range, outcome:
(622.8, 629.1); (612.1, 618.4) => 0.91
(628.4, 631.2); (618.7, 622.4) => 1.14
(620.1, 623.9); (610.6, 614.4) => 0.80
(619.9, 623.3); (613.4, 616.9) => 0.88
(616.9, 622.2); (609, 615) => 0.85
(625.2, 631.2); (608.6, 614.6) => 0.90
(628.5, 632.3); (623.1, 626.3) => 1.22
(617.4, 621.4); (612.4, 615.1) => 0.84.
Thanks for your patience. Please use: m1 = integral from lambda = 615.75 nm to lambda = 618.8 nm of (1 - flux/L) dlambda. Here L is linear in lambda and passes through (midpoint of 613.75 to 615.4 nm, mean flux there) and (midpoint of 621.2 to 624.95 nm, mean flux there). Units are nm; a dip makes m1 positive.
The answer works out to 0.44 nm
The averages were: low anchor 4.2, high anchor 3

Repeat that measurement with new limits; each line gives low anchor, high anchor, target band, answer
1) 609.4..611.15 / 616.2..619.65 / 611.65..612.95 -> 0.041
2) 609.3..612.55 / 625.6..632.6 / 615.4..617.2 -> 0.358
